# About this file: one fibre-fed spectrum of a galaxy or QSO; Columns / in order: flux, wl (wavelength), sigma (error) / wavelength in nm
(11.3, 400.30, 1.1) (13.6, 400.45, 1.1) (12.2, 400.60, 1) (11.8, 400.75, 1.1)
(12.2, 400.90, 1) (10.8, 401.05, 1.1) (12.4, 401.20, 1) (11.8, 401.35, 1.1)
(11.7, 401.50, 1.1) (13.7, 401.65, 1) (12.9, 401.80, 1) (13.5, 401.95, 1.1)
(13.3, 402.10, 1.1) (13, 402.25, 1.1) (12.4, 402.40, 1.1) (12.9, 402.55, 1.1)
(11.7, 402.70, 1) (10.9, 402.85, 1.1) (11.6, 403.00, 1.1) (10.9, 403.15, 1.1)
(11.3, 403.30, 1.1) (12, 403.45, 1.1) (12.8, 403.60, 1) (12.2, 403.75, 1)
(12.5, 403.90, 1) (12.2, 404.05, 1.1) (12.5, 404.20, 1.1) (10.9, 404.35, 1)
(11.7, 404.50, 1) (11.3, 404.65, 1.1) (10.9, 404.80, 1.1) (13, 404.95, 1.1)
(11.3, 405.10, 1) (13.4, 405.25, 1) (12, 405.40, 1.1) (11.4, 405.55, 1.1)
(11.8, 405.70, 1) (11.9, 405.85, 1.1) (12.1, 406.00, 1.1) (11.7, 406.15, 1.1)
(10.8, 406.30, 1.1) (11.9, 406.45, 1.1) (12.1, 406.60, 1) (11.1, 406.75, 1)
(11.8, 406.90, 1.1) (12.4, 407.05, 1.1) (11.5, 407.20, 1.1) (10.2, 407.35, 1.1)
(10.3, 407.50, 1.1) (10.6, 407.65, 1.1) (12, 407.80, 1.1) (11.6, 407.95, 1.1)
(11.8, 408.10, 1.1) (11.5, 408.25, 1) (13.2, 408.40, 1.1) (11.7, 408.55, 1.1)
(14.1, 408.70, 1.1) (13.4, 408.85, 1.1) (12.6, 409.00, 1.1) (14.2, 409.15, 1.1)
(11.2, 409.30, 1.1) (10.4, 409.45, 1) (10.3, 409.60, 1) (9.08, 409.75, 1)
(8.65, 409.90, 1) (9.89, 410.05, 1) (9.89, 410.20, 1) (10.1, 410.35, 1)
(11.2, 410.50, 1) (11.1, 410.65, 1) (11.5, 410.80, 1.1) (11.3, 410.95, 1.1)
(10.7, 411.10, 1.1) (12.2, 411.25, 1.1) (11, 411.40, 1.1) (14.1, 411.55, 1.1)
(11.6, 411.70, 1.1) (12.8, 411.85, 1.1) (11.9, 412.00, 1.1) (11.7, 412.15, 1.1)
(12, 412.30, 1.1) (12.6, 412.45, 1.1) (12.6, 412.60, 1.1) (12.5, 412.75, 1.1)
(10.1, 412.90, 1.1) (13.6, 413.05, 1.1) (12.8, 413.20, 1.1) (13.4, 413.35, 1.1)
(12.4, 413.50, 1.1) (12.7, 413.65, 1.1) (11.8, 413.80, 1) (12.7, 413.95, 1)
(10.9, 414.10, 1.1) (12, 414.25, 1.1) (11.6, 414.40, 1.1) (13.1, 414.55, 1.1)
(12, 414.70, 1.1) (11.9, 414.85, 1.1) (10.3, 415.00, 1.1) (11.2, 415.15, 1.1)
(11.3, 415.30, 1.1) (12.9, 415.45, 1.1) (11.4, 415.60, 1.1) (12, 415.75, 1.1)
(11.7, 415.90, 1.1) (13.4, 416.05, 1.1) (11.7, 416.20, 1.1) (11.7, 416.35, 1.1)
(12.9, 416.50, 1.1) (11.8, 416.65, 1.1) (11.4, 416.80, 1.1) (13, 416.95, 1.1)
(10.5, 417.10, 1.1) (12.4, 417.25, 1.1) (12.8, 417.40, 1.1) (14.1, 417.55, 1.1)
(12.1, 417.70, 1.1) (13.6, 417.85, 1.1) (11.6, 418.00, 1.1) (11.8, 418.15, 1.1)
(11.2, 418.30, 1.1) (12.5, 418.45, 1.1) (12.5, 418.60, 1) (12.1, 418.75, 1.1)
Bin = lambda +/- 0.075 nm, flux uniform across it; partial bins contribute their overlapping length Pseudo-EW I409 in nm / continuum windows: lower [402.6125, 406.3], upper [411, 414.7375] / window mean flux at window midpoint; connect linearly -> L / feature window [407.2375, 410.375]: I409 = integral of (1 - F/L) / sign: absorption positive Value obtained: 0.186 nm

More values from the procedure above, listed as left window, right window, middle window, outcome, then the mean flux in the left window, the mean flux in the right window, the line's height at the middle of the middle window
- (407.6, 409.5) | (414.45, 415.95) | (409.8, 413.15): 0.147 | 12.2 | 11.8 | 12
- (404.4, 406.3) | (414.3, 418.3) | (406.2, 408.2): 0.078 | 11.8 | 12.1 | 11.9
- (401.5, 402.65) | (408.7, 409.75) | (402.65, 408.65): 0.356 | 13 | 12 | 12.5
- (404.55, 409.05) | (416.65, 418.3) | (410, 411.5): 0.130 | 11.8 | 12.3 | 12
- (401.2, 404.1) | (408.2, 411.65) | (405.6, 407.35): 0.026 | 12.3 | 11.4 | 11.8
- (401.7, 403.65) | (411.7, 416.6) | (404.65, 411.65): 0.371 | 12.3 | 12.1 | 12.2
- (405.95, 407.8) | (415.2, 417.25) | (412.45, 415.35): -0.057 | 11.4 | 12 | 11.8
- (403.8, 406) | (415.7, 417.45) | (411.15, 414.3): -0.054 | 11.9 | 12.1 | 12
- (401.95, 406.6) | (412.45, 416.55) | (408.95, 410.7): 0.197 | 12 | 12.1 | 12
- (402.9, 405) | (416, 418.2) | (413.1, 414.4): -0.014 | 11.8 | 12.3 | 12.2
